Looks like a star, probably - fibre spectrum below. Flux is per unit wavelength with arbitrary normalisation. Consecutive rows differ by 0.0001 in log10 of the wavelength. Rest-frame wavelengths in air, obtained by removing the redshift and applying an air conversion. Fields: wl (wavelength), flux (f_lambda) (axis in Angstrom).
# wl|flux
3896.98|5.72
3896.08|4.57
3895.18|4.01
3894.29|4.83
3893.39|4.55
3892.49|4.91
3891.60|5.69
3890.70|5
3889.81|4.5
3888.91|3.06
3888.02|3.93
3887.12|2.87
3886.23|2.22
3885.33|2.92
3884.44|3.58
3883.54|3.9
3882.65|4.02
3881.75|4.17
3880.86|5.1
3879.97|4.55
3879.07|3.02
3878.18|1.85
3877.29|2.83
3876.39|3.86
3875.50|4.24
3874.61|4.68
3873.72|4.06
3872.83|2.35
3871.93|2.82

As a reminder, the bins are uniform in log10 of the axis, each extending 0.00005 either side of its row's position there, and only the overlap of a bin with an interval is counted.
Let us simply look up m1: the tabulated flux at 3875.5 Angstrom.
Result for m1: 4.24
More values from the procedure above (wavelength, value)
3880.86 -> 5.1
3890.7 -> 5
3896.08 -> 4.57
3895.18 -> 4.01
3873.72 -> 4.06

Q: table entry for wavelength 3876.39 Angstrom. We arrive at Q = 3.86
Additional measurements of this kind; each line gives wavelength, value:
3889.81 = 4.5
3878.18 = 1.85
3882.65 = 4.02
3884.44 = 3.58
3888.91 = 3.06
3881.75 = 4.17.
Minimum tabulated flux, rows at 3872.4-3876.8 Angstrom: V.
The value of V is 2.35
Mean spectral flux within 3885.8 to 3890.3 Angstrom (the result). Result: 3.34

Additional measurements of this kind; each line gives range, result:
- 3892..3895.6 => 4.6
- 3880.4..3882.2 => 4.64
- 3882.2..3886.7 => 3.32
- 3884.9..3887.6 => 2.68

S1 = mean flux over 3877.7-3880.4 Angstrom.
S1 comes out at 3.13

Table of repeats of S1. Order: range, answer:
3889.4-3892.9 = 5.04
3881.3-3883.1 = 4.1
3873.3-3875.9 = 4.34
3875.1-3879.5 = 3.15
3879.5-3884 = 4.33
